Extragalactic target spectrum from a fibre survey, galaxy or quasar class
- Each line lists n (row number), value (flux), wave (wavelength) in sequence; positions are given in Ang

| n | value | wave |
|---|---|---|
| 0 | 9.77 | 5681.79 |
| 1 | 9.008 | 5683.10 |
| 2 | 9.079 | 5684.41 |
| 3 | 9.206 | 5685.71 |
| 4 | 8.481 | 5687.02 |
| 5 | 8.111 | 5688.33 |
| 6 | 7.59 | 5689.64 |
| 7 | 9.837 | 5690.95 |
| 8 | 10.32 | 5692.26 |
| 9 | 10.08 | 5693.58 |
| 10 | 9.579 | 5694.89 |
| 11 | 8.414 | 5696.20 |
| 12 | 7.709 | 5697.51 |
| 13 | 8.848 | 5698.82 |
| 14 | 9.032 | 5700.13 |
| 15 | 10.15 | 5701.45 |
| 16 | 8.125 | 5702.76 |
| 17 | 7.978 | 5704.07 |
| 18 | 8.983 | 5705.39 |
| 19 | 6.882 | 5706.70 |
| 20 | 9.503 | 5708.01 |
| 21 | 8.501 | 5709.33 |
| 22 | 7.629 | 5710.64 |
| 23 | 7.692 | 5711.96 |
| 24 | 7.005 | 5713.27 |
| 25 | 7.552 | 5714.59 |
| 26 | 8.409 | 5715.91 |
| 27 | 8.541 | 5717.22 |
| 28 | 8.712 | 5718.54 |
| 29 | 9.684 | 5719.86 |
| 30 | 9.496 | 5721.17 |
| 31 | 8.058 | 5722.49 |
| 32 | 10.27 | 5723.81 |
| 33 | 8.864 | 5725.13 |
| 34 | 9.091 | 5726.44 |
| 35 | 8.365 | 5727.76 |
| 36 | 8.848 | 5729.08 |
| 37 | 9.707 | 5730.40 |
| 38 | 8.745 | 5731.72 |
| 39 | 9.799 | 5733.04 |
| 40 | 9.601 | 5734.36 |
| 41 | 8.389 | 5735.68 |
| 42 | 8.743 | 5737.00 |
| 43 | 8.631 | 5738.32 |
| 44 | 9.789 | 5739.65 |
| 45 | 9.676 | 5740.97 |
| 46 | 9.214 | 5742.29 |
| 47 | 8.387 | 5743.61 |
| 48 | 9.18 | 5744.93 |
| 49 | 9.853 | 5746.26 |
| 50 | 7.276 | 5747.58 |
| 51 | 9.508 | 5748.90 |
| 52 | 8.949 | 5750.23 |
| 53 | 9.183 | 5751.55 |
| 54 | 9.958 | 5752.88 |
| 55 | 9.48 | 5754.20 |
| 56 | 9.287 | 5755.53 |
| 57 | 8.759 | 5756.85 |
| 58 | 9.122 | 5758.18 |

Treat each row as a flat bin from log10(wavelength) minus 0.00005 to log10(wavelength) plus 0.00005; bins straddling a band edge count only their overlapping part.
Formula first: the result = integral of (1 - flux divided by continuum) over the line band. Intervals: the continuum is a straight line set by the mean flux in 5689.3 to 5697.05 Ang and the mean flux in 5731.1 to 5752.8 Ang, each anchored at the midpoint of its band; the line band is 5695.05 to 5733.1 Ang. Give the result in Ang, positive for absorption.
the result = 2.4 Ang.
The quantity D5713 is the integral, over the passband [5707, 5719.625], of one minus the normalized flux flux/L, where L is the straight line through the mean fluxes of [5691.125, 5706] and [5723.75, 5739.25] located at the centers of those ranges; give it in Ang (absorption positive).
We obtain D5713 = 1.2 Ang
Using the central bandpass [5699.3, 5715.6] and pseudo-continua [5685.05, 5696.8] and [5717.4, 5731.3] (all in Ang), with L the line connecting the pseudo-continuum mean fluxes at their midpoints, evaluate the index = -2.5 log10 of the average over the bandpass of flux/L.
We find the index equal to 0.10 mag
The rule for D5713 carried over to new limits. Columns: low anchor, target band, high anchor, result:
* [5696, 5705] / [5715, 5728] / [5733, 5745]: -0.1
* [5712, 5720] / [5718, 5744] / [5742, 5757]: -1.6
